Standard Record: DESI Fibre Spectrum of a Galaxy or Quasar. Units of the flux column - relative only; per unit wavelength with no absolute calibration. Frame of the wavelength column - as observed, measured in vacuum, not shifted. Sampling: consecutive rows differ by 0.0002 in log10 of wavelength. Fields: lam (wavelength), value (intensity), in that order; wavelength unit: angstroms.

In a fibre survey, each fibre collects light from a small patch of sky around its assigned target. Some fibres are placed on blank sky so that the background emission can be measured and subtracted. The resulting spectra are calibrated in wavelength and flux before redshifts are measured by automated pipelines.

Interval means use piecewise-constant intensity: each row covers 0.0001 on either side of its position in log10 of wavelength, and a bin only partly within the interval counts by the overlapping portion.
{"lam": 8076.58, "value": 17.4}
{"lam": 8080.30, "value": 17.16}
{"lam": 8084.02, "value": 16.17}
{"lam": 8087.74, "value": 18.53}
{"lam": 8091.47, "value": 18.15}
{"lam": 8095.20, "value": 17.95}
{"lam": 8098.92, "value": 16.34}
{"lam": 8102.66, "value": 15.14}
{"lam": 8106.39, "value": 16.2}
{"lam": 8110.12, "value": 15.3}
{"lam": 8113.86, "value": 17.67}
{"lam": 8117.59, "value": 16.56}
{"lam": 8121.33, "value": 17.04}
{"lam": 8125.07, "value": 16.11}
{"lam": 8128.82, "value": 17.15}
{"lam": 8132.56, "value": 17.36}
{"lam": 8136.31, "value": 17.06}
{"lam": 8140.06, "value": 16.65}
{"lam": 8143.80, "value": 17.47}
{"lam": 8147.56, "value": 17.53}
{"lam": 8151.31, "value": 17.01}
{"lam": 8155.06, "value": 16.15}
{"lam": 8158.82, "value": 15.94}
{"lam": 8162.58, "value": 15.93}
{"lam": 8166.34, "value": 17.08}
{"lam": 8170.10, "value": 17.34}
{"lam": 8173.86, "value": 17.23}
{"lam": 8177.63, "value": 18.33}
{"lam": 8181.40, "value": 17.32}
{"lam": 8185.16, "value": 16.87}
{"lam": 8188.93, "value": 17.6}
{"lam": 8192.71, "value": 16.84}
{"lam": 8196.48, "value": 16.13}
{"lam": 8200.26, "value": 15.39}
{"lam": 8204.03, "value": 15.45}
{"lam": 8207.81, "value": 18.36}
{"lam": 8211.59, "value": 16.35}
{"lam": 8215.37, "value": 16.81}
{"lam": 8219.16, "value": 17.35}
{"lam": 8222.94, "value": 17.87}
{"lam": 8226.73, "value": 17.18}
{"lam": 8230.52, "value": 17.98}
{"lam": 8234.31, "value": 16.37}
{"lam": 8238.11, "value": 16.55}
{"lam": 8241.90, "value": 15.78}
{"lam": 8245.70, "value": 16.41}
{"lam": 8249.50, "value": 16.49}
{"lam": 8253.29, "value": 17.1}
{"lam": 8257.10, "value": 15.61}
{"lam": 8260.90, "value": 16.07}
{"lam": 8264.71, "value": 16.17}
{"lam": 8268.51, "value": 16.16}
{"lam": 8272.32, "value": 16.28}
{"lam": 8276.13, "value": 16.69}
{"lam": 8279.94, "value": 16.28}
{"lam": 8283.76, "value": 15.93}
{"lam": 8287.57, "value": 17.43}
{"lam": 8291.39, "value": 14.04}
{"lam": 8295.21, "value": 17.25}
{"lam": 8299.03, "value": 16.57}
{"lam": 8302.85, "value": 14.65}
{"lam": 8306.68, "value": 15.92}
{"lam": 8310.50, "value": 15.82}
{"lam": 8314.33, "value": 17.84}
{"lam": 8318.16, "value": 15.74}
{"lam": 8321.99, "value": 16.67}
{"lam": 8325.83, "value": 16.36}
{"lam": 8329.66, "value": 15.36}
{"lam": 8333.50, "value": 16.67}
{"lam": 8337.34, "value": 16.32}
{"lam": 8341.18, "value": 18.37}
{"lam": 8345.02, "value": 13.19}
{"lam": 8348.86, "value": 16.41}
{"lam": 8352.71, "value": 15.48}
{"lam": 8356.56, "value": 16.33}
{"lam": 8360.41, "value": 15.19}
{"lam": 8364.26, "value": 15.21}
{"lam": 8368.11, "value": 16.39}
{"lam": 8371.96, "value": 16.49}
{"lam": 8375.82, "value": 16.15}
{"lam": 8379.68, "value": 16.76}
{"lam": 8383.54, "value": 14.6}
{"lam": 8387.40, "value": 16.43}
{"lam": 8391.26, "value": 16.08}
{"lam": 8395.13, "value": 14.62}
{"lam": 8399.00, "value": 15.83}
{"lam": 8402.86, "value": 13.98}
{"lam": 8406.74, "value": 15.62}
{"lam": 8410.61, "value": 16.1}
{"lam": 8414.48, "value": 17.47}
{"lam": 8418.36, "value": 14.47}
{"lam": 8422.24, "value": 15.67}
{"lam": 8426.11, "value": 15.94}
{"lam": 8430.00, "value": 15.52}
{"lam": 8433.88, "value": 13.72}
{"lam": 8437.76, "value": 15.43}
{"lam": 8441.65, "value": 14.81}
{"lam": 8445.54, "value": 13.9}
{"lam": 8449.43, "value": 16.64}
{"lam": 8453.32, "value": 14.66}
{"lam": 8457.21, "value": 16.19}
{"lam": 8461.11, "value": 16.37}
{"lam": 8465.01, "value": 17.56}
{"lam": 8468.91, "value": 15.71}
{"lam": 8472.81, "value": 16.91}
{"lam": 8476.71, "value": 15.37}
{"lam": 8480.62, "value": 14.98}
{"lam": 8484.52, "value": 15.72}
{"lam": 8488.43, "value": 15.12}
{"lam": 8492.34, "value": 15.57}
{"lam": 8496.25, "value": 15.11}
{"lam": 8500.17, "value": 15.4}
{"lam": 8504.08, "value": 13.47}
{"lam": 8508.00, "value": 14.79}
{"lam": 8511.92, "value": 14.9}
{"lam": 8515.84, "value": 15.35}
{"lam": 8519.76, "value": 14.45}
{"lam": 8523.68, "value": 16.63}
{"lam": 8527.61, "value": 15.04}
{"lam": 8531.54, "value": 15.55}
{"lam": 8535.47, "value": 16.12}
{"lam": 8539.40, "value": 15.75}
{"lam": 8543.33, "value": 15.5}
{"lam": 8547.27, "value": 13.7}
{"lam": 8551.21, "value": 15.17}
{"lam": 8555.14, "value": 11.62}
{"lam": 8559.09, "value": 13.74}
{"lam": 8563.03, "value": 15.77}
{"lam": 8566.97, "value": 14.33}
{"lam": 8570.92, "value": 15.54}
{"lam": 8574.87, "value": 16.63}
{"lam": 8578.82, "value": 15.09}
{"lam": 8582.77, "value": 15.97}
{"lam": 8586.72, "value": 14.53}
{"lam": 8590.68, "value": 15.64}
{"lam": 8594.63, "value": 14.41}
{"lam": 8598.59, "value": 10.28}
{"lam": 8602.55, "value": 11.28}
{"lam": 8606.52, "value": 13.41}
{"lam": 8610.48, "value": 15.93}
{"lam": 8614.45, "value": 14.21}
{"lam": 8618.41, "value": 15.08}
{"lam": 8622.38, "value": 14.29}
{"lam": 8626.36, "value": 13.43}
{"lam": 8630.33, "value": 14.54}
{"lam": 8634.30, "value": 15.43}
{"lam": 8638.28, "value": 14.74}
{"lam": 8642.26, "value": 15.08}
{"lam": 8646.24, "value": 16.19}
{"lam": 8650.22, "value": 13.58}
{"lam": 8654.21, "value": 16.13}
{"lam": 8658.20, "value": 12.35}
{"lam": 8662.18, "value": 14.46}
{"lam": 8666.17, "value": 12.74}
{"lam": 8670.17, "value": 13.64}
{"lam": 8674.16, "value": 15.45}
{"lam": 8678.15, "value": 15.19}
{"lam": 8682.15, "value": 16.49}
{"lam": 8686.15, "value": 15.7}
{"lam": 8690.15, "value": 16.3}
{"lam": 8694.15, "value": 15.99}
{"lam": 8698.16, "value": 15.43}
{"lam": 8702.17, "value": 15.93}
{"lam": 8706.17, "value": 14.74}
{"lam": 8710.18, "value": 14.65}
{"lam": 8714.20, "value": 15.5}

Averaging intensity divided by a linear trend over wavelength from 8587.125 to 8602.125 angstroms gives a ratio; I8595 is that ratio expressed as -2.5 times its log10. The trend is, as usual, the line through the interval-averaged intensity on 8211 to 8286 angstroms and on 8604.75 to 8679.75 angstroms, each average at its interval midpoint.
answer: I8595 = 0.11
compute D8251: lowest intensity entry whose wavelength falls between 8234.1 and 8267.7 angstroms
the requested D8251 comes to 15.61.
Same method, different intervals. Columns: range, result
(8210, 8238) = 16.35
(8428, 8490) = 13.72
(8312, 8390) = 13.19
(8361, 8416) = 13.98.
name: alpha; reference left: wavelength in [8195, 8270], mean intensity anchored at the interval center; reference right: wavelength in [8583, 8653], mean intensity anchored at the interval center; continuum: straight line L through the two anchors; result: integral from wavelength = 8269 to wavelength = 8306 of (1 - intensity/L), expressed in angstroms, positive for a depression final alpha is 0.3 angstroms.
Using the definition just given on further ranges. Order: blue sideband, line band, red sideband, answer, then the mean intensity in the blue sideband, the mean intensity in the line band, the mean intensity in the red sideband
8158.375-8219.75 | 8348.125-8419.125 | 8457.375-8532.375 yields 0.9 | 16.9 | 15.8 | 15.5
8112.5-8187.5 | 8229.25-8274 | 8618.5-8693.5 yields 0.4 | 17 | 16.4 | 14.8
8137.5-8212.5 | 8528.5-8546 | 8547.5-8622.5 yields -1.2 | 16.9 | 15.6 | 14.4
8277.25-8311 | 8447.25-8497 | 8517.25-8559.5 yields -2.1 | 16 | 15.8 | 14.9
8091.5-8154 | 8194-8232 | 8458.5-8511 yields -0.9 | 16.8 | 16.9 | 15.5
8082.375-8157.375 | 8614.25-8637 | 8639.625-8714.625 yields 1.0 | 16.9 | 14.5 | 15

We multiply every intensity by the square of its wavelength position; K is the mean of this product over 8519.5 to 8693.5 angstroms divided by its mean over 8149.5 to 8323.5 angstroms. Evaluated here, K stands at 0.97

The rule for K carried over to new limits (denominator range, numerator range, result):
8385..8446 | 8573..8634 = 0.97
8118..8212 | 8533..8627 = 0.95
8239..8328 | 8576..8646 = 0.96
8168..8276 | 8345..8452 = 0.97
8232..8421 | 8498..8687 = 0.97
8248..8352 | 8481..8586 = 0.98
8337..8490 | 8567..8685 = 0.97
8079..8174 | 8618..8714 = 1.01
